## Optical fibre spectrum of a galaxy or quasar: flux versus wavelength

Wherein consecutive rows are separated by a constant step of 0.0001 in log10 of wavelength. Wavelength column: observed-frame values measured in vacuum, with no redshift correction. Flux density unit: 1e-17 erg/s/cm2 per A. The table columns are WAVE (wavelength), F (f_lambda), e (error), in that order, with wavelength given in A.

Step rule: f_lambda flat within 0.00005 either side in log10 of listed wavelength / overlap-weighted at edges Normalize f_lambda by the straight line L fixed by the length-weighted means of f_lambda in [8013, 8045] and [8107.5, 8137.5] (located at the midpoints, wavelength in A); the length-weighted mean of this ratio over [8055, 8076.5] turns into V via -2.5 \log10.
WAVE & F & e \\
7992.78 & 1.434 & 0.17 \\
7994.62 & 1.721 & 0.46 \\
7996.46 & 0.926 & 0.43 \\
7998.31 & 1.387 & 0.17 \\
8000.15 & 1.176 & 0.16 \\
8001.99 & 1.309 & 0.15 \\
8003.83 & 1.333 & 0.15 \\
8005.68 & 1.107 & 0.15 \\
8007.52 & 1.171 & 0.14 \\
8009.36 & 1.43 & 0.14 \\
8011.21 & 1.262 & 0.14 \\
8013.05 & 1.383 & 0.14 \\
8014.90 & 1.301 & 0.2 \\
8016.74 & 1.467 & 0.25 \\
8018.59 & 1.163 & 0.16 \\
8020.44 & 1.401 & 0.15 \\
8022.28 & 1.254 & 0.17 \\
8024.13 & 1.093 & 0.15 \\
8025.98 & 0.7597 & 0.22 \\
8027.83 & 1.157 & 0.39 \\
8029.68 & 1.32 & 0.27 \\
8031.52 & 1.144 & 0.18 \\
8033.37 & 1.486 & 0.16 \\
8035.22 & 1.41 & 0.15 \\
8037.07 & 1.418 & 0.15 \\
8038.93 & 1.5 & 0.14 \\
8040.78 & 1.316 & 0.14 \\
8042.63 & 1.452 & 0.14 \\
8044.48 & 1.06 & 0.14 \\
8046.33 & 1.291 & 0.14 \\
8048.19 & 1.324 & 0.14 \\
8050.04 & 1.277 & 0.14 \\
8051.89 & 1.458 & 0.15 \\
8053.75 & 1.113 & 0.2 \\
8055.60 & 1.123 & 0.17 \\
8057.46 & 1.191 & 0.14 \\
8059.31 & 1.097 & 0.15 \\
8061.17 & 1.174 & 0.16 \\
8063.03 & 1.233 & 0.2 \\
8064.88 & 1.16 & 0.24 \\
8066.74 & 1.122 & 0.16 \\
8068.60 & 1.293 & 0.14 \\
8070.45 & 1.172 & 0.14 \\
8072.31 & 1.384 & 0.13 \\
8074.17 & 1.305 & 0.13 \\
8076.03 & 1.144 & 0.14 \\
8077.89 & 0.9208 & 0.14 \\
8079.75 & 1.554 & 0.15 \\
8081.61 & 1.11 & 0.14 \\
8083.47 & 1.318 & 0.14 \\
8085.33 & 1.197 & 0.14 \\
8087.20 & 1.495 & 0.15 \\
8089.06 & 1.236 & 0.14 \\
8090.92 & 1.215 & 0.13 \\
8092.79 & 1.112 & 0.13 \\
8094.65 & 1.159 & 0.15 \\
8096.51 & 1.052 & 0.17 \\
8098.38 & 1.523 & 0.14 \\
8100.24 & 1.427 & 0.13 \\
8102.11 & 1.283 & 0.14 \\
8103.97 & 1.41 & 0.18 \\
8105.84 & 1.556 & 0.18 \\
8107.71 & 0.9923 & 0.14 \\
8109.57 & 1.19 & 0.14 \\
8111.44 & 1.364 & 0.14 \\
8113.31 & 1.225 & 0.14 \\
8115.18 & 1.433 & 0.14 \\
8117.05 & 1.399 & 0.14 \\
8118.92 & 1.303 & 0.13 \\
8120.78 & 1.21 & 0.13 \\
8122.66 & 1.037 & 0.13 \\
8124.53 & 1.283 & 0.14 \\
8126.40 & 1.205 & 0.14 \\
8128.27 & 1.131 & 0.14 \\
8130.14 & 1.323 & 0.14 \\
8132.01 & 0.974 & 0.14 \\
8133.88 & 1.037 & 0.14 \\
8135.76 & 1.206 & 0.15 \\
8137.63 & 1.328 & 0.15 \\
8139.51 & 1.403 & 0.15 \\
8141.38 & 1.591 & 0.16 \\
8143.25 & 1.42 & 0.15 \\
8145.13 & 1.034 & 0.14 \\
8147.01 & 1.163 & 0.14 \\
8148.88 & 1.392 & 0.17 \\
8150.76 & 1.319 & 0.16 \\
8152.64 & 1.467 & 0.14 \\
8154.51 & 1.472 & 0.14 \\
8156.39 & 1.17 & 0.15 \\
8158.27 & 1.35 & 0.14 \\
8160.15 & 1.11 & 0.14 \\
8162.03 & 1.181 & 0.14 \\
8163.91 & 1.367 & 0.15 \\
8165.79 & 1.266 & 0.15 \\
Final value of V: 0.05 mag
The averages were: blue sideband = 1.28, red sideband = 1.22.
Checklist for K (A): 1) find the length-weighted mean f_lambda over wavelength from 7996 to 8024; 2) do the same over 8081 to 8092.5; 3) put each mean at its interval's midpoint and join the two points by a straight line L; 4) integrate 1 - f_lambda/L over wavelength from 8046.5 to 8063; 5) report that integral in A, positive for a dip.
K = 0.5 A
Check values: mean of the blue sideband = 1.27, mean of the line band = 1.22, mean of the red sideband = 1.26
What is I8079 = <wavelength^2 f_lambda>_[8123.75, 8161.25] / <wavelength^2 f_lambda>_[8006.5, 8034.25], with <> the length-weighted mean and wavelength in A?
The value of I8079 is 1.0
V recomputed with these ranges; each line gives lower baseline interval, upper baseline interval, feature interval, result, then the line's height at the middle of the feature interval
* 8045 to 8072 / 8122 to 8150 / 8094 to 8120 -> -0.068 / 1.23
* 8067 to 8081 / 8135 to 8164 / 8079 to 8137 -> 0.014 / 1.27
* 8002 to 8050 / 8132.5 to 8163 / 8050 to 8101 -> 0.043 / 1.28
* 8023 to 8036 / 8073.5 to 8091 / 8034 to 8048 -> -0.122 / 1.21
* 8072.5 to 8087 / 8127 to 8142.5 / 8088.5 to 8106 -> -0.036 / 1.25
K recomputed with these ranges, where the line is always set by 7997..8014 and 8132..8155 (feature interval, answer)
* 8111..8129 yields 0.6 A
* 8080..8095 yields 0.5 A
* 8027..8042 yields -0.8 A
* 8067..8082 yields 0.6 A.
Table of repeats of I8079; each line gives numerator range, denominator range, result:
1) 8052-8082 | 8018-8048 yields 0.96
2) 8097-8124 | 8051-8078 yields 1.10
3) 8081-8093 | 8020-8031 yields 1.10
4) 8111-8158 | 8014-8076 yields 1.04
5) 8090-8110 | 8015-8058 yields 1.01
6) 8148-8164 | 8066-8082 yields 1.09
